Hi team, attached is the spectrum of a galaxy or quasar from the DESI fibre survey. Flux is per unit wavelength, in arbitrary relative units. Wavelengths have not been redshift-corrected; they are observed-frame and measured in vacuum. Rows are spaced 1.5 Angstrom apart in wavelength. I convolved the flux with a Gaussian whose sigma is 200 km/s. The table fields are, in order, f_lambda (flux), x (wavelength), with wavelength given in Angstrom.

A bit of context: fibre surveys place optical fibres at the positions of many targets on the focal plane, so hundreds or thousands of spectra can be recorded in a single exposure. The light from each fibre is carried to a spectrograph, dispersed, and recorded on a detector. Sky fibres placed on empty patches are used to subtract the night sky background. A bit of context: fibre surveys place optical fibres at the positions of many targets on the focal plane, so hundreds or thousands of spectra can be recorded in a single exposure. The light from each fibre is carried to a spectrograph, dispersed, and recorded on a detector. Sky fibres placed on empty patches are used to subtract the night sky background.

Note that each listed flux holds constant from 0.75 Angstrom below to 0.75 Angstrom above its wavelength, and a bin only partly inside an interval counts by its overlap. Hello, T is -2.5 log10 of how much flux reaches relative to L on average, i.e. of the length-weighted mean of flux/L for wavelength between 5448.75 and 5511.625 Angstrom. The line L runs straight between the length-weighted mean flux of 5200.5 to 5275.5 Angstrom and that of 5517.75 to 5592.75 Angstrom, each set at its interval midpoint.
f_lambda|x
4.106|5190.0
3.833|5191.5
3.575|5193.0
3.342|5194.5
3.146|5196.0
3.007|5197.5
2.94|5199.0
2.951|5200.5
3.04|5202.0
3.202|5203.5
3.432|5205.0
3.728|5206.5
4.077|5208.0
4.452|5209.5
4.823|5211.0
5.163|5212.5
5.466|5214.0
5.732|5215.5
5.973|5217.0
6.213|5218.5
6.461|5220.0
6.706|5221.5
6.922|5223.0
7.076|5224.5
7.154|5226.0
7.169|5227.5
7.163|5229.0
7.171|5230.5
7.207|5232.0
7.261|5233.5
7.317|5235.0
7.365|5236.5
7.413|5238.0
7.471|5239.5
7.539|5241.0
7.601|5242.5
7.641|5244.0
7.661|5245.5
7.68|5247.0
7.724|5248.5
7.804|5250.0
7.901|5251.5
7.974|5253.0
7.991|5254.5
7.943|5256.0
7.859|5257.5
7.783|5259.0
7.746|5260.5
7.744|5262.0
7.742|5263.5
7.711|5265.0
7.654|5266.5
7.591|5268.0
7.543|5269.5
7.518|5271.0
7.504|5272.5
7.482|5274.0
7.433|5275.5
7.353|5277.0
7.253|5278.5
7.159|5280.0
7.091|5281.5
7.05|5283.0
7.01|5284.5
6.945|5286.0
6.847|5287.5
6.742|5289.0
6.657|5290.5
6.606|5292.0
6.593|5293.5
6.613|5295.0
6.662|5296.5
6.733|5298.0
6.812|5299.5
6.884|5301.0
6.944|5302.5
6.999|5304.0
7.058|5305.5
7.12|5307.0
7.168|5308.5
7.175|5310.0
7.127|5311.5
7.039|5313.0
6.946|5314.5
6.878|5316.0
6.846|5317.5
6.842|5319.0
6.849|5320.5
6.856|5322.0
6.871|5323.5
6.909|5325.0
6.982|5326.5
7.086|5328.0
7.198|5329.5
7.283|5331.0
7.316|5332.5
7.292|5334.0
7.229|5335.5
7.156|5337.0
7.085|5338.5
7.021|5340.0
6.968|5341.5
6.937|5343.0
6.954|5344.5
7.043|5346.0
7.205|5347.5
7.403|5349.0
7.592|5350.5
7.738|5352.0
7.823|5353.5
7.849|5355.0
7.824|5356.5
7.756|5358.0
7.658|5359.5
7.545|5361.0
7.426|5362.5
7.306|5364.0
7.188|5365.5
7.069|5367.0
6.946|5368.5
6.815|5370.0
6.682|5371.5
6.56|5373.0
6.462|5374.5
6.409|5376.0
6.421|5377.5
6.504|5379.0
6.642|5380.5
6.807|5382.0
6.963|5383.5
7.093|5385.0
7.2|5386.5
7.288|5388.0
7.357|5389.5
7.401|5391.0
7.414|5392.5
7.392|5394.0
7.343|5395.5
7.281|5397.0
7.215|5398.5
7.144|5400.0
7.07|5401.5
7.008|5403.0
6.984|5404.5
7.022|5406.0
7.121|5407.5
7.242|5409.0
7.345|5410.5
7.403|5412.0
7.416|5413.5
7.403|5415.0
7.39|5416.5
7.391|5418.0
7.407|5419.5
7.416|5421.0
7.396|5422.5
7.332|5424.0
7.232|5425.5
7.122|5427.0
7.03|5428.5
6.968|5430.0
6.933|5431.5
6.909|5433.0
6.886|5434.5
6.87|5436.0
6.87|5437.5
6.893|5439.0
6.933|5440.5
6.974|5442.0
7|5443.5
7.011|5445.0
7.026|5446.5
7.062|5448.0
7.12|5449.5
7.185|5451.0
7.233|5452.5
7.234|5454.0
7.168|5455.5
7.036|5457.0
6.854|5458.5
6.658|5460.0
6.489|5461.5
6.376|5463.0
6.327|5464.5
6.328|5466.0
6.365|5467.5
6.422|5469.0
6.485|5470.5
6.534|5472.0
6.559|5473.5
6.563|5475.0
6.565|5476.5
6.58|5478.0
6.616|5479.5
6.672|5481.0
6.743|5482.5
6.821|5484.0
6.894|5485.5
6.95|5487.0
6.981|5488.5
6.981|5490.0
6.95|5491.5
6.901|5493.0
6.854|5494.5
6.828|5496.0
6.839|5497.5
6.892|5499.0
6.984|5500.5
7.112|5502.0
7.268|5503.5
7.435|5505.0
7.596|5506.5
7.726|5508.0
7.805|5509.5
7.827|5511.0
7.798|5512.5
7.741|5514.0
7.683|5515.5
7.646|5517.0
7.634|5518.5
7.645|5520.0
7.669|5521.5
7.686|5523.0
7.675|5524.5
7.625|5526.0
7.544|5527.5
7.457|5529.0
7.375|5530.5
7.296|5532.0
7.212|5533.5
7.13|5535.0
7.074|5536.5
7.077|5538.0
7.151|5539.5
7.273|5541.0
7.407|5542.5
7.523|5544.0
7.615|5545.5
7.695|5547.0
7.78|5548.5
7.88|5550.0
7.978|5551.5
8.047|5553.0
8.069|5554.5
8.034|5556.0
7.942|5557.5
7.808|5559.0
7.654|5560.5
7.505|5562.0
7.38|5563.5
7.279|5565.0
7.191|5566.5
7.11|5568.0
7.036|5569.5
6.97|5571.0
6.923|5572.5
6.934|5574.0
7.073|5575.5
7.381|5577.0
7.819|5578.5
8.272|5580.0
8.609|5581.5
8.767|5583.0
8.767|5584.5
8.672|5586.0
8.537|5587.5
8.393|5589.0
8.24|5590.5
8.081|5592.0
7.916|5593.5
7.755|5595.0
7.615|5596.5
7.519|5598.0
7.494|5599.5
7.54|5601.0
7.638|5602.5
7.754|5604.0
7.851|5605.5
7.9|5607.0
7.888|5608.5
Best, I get 0.08 mag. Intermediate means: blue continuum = 6.75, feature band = 6.9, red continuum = 7.66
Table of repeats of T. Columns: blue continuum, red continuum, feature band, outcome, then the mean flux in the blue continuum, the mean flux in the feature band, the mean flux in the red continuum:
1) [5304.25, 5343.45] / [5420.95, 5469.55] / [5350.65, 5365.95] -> -0.09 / 7.05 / 7.62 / 6.92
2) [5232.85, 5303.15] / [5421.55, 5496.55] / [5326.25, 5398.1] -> -0.01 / 7.35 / 7.17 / 6.86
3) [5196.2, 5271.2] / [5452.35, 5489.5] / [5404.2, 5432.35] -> -0.09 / 6.5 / 7.24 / 6.69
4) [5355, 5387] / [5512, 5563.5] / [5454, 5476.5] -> 0.12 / 7.03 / 6.6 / 7.59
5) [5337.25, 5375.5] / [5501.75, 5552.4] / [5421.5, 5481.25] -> 0.08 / 7.23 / 6.85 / 7.54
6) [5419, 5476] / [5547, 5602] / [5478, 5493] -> 0.05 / 6.9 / 6.83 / 7.78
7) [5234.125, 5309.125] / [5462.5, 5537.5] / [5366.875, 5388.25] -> 0.07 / 7.33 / 6.77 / 7.1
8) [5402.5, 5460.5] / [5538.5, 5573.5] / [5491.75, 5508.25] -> 0.04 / 7.12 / 7.11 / 7.53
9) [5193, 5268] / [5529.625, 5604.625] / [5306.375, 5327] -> -0.05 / 6.32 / 6.97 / 7.66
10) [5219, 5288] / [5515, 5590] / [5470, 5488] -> 0.14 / 7.42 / 6.67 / 7.64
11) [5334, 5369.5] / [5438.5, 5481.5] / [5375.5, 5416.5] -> 0.00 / 7.33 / 7.12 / 6.77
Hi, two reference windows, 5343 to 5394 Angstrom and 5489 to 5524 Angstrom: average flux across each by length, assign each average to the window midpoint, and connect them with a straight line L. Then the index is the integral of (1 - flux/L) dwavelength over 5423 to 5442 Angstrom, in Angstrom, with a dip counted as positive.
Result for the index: 0.7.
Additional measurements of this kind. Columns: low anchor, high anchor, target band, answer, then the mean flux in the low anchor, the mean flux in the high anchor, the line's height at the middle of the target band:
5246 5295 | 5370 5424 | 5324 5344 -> 0.4 Angstrom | 7.41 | 7.1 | 7.26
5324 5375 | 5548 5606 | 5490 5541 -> 1.8 Angstrom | 7.22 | 7.77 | 7.62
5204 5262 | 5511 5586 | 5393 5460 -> 1.3 Angstrom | 6.78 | 7.6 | 7.28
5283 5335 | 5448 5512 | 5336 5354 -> -0.8 Angstrom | 6.94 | 6.9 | 6.93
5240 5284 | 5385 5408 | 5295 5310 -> 1.1 Angstrom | 7.61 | 7.21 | 7.49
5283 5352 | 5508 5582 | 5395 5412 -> 0.1 Angstrom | 7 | 7.55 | 7.21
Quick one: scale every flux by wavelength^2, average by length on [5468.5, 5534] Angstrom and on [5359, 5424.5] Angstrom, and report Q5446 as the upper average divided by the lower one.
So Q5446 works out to 1.0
